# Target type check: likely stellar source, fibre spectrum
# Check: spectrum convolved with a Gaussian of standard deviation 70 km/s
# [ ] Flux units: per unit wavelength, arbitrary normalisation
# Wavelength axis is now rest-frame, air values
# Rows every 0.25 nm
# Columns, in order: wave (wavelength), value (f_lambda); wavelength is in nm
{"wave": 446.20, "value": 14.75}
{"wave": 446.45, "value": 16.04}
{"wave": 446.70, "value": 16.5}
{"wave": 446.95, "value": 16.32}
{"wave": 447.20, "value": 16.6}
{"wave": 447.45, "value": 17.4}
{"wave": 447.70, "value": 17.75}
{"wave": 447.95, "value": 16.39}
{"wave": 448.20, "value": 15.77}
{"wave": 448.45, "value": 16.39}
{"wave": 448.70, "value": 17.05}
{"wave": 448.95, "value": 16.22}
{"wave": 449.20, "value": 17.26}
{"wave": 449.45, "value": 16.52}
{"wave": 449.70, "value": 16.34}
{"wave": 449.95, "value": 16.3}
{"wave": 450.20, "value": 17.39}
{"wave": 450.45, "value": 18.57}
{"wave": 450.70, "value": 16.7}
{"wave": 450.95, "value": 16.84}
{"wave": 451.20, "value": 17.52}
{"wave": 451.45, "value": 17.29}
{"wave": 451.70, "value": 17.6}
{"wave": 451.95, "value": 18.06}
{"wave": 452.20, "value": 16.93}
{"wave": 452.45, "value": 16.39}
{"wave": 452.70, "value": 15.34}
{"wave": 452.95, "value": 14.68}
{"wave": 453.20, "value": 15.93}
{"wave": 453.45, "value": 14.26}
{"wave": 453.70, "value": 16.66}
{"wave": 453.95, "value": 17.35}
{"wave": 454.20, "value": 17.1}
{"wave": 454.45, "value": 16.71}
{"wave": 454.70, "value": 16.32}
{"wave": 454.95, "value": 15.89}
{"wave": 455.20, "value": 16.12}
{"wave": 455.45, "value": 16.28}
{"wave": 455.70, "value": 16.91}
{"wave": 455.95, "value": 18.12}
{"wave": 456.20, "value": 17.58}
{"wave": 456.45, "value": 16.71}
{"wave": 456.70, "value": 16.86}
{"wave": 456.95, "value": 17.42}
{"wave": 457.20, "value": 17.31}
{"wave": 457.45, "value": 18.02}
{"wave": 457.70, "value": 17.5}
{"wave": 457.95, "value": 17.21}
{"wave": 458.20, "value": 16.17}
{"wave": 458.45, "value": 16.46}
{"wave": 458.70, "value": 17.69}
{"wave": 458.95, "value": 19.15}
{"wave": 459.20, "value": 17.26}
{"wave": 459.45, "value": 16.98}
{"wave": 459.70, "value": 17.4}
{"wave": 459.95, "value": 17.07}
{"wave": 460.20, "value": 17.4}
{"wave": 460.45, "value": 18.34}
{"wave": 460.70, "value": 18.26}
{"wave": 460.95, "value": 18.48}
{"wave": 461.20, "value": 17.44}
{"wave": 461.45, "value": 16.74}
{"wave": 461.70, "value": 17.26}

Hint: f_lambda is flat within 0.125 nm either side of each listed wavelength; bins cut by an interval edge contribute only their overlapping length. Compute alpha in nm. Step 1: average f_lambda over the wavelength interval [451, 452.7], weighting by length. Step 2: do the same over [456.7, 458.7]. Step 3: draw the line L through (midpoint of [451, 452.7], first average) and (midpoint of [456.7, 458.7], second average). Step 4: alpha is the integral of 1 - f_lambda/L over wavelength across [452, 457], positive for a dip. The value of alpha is 0.193 nm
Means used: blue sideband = 17.1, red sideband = 17.2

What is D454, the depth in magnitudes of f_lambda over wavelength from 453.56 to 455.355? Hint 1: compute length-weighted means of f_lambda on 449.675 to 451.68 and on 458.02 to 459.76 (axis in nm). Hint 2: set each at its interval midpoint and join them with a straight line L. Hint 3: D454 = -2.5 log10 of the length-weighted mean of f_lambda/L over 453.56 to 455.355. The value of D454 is 0.04 mag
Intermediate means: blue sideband 17.2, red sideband 17.3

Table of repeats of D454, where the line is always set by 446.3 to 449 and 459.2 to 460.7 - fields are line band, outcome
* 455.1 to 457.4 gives 0.009 mag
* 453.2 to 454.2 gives 0.054 mag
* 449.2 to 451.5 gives -0.018 mag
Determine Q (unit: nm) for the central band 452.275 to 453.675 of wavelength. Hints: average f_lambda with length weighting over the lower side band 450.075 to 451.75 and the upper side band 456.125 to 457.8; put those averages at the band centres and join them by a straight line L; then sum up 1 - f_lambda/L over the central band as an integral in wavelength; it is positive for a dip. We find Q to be 0.15 nm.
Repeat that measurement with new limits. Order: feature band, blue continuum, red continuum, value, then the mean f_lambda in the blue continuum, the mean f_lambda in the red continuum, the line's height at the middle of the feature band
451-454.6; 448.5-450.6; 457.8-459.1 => 0.11 nm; 16.9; 17.3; 17.1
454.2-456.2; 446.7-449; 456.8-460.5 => 0.05 nm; 16.7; 17.4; 17.2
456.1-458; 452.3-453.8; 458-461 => -0.06 nm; 15.5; 17.5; 16.8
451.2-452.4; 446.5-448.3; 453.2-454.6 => -0.07 nm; 16.7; 16.4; 16.5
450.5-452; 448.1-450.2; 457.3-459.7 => -0.06 nm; 16.5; 17.4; 16.7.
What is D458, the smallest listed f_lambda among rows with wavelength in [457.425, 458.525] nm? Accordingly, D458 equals 16.17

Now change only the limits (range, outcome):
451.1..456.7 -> 14.26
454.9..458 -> 15.89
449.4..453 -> 14.68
